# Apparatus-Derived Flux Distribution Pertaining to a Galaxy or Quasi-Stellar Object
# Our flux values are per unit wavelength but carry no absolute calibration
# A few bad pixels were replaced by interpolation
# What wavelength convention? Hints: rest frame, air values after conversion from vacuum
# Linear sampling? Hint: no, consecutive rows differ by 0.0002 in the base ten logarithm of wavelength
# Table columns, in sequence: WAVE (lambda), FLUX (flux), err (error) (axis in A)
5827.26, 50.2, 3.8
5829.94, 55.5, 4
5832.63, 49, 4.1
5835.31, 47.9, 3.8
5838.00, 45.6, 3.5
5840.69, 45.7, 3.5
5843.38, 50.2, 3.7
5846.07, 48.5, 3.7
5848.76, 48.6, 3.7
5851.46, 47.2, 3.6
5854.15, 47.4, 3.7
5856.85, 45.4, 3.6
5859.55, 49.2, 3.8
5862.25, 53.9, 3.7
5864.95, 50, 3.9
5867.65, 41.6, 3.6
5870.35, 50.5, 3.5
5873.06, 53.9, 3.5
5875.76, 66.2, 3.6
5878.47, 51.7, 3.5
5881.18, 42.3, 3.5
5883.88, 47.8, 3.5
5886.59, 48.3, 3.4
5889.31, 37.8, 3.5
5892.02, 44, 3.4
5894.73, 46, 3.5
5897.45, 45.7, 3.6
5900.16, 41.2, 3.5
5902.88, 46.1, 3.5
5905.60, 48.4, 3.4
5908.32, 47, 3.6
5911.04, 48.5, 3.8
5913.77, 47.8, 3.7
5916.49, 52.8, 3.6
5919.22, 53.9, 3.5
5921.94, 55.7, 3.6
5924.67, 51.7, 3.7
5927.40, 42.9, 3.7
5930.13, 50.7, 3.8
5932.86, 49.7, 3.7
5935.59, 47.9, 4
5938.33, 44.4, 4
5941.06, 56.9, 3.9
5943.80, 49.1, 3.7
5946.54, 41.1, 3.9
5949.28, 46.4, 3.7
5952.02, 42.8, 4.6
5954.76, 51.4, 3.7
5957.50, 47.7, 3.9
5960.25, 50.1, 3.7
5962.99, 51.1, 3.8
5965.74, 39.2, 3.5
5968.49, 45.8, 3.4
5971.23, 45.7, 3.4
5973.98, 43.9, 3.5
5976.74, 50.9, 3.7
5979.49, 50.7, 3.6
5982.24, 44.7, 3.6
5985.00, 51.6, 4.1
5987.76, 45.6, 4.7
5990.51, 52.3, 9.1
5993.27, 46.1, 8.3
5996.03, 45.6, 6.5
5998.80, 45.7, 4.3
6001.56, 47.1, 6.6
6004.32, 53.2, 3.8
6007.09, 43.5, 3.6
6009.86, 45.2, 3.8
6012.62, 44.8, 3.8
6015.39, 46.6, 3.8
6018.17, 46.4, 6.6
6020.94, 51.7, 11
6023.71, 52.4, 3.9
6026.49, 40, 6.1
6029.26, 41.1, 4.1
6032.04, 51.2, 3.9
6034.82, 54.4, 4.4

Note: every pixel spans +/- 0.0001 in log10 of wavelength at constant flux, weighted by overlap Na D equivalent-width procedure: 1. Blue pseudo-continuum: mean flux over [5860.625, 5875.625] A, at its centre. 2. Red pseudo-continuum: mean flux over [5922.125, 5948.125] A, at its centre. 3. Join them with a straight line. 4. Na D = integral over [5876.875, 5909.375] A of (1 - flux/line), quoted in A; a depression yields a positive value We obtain 2.99 A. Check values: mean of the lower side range 51.3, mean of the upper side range 48.6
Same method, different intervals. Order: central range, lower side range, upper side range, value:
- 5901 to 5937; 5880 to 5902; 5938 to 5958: -2.7 A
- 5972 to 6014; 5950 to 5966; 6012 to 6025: 0.7 A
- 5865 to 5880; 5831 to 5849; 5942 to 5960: -1.5 A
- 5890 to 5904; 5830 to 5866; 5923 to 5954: 1.1 A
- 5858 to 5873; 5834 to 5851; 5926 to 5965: -0.5 A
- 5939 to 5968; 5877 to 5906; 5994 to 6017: -0.9 A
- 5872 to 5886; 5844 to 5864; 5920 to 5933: -0.8 A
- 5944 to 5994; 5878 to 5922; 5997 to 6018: -0.4 A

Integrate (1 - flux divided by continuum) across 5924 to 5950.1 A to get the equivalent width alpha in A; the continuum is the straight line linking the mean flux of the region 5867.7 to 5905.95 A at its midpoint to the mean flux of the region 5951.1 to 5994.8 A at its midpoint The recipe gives -0.2 A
